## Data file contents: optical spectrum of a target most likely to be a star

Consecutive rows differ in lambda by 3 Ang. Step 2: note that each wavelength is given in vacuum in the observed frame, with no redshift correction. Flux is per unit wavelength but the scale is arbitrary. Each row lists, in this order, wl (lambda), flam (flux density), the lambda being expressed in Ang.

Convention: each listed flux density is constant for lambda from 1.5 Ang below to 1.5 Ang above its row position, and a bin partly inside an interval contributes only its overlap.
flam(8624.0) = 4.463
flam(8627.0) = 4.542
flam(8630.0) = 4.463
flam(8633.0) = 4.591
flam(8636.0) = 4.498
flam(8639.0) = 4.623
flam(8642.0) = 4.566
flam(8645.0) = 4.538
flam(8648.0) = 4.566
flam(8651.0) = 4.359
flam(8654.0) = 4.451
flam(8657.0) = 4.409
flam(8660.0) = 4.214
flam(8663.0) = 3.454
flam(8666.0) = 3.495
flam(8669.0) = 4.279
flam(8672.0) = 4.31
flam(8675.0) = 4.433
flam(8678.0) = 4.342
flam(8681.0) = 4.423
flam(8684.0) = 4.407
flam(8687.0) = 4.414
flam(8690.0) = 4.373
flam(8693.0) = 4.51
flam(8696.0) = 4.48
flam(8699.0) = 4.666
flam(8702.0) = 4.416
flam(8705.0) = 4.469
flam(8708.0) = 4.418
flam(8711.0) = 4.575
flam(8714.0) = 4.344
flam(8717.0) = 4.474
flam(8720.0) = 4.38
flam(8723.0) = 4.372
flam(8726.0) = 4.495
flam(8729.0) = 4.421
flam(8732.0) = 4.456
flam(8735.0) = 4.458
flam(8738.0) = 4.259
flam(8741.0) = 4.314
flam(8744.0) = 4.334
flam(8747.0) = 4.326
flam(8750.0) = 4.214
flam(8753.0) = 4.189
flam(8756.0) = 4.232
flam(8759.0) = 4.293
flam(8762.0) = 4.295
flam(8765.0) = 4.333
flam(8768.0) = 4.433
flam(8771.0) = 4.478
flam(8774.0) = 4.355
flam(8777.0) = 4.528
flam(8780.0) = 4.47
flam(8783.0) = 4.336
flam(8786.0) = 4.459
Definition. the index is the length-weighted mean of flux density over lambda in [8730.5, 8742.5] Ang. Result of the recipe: 4.37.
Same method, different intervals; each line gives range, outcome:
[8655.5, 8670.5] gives 3.97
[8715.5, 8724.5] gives 4.41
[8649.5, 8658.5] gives 4.41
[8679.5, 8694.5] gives 4.43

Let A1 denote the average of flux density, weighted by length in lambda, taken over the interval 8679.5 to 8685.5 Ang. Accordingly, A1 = 4.42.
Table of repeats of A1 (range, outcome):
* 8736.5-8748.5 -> 4.31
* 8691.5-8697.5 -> 4.5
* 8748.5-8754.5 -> 4.2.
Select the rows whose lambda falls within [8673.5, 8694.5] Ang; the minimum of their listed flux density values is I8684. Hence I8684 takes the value 4.342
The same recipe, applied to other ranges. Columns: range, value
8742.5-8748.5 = 4.326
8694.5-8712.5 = 4.416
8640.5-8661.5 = 4.214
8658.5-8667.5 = 3.454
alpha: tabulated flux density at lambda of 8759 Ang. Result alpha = 4.293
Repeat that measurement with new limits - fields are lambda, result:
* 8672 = 4.31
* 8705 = 4.469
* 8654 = 4.451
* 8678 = 4.342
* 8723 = 4.372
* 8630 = 4.463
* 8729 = 4.421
